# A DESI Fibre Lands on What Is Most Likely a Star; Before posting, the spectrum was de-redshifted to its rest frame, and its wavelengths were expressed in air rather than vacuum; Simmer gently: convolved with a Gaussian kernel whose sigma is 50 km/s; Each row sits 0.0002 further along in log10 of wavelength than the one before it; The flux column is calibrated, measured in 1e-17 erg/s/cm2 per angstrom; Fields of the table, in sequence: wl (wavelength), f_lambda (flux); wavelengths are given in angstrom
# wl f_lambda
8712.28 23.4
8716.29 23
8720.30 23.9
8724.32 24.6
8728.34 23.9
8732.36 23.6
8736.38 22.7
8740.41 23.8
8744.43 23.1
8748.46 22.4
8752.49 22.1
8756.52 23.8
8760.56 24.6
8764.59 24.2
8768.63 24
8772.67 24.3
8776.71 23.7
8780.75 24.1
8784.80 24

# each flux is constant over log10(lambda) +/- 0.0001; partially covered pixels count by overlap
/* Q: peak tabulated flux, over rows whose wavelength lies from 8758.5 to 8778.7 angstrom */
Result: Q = 24.6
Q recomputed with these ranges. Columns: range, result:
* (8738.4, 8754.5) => 23.8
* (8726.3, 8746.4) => 23.9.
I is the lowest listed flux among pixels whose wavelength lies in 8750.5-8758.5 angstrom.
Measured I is 22.1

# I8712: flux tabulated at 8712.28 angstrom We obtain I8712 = 23.4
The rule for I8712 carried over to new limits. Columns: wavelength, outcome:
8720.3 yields 23.9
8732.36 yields 23.6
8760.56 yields 24.6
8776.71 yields 23.7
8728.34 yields 23.9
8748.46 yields 22.4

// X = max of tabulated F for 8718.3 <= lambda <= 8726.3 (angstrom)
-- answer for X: 24.6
